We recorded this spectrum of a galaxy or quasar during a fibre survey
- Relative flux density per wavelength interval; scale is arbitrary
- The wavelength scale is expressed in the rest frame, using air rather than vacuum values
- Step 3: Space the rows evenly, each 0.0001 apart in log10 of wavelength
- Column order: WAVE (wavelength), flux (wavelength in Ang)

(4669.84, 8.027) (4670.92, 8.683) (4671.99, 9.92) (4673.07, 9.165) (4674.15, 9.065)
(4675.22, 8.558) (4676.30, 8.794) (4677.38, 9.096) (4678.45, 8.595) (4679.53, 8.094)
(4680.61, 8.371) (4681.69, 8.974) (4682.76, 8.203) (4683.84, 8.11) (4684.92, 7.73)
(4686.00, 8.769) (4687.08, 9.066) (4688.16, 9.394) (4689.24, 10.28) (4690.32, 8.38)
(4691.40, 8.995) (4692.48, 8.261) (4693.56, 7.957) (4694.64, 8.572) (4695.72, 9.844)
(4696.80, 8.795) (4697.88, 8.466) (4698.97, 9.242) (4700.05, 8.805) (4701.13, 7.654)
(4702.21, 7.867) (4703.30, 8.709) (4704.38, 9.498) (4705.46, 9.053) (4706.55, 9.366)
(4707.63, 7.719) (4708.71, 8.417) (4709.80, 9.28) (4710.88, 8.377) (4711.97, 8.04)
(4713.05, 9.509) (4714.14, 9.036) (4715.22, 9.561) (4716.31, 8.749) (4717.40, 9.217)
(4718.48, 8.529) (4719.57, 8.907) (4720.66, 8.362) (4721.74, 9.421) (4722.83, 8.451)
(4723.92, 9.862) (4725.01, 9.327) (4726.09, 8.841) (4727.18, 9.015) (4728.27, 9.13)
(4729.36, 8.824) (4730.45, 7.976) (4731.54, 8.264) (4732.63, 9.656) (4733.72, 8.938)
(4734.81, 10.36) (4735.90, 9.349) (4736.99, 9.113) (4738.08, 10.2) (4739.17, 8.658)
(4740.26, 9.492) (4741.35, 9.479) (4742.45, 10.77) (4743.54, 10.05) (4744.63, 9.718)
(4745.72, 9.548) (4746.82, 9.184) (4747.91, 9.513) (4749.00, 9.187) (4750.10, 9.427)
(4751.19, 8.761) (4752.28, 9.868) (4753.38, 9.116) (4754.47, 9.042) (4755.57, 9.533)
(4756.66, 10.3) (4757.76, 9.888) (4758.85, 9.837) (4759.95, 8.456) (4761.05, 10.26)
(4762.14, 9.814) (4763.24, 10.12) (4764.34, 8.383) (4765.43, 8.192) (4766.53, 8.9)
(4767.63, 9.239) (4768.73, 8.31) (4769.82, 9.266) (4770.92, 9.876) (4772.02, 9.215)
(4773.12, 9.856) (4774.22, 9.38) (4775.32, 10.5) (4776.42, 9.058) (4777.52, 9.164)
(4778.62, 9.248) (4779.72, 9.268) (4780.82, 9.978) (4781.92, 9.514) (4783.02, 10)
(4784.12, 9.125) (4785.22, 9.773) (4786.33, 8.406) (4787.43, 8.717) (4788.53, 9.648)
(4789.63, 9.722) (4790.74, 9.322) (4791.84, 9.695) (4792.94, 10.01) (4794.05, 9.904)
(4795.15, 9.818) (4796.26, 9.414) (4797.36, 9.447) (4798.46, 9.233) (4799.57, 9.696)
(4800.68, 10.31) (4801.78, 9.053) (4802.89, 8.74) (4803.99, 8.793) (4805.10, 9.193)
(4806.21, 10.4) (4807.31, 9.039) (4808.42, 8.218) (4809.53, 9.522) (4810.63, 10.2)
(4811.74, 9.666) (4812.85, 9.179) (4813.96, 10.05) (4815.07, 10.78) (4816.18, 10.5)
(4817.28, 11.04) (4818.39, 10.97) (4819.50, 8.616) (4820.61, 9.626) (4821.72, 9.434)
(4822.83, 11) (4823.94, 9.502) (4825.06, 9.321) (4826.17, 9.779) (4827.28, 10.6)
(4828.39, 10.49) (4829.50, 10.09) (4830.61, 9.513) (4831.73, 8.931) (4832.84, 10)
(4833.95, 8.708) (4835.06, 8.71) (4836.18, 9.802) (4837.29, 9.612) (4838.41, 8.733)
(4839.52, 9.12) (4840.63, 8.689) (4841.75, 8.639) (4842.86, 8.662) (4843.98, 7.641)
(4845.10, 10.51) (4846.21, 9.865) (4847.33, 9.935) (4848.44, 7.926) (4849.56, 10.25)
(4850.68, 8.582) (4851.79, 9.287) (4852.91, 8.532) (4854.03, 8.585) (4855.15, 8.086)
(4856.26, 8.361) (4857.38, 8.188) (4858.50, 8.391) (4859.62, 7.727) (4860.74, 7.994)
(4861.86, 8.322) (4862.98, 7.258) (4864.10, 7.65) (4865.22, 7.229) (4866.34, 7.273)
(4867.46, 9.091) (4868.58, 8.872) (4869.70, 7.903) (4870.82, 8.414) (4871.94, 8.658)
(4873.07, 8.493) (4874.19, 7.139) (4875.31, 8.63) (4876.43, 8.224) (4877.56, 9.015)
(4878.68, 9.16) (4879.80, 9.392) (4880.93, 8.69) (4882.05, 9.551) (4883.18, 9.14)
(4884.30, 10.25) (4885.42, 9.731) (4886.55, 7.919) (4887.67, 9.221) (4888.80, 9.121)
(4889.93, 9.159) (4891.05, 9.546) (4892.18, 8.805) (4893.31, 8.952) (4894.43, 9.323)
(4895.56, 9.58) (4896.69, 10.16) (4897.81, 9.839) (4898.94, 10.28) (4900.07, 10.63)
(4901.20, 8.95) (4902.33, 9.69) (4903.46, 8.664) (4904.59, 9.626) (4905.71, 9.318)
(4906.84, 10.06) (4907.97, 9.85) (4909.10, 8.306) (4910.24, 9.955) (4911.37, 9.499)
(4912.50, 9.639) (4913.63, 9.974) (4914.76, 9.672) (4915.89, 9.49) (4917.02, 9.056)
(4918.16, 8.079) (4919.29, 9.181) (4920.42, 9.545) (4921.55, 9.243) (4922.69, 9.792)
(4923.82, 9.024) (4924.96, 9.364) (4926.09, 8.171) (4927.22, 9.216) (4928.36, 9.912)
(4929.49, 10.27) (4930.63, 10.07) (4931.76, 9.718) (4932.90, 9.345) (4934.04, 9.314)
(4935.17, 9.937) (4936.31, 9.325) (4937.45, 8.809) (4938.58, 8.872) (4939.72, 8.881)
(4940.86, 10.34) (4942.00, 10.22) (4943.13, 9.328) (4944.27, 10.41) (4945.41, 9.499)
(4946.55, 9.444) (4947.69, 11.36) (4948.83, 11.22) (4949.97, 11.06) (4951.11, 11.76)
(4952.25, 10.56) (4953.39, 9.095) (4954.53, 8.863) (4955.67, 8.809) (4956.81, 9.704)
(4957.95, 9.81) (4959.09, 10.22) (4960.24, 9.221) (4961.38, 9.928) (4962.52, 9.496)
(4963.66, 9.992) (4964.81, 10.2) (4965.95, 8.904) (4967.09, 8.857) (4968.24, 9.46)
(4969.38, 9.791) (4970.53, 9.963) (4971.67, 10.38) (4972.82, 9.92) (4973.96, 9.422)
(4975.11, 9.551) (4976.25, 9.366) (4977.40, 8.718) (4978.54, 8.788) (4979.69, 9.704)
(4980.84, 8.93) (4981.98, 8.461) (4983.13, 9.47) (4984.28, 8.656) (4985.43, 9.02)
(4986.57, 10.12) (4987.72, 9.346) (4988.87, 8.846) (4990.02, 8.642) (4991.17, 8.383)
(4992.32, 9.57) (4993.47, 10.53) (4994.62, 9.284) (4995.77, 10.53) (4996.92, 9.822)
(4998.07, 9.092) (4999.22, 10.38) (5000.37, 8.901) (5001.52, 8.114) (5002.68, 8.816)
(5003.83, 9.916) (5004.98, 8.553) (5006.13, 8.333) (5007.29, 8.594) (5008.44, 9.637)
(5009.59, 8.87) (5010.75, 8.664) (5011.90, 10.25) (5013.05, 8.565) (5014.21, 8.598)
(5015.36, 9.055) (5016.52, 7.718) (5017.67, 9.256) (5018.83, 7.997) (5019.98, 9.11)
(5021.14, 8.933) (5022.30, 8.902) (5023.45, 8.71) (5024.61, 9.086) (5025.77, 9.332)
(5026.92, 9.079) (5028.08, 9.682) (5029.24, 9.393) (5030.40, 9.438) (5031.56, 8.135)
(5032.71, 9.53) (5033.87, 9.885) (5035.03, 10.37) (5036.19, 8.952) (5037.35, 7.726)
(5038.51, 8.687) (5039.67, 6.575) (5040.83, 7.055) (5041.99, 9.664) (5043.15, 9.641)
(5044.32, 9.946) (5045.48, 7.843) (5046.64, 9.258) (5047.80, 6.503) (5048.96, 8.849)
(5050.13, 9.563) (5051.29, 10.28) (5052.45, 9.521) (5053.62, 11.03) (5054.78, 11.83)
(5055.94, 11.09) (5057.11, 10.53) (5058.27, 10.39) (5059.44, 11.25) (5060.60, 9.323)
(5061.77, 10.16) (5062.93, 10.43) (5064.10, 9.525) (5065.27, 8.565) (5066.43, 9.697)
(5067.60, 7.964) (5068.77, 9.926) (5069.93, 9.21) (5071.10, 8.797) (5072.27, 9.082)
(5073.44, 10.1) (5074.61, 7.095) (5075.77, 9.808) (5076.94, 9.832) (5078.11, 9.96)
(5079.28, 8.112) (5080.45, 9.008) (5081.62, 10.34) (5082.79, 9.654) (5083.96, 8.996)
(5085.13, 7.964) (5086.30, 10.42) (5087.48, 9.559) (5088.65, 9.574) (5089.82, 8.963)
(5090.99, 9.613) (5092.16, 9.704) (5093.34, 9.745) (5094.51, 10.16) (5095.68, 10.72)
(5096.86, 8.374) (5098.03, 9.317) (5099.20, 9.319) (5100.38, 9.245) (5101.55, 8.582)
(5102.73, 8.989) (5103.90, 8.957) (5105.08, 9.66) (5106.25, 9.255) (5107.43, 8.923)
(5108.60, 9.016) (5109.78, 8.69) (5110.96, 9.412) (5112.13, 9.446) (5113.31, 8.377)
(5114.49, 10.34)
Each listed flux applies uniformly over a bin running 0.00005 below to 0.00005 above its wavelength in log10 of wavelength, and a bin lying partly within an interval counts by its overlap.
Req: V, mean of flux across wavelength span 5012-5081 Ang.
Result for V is 9.22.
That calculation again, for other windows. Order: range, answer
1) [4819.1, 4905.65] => 9.03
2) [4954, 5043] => 9.17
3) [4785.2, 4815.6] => 9.49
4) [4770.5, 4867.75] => 9.28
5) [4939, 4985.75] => 9.68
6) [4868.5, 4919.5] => 9.2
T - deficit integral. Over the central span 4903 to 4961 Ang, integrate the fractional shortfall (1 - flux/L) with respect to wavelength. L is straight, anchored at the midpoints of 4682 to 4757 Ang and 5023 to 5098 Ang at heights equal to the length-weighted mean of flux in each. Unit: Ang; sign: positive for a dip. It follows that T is -2.36 Ang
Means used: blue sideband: 9.03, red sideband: 9.36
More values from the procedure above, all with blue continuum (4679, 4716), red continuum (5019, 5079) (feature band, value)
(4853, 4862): 0.8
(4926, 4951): -1.9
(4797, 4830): -3.1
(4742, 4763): -1.9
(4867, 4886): 0.4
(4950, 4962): -0.9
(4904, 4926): -0.7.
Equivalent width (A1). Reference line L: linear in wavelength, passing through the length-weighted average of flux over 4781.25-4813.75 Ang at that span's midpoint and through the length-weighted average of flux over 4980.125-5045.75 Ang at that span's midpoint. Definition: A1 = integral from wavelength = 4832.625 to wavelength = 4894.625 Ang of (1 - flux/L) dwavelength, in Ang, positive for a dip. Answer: 3.8 Ang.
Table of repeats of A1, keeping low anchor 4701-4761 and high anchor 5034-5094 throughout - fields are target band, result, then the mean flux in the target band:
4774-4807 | -1.0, 9.48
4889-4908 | -0.6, 9.54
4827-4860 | 0.6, 9.07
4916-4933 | -0.1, 9.34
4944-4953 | -1.3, 10.6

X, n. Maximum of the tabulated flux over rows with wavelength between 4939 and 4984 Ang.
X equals 11.76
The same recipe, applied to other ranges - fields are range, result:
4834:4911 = 10.63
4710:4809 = 10.77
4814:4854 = 11.04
